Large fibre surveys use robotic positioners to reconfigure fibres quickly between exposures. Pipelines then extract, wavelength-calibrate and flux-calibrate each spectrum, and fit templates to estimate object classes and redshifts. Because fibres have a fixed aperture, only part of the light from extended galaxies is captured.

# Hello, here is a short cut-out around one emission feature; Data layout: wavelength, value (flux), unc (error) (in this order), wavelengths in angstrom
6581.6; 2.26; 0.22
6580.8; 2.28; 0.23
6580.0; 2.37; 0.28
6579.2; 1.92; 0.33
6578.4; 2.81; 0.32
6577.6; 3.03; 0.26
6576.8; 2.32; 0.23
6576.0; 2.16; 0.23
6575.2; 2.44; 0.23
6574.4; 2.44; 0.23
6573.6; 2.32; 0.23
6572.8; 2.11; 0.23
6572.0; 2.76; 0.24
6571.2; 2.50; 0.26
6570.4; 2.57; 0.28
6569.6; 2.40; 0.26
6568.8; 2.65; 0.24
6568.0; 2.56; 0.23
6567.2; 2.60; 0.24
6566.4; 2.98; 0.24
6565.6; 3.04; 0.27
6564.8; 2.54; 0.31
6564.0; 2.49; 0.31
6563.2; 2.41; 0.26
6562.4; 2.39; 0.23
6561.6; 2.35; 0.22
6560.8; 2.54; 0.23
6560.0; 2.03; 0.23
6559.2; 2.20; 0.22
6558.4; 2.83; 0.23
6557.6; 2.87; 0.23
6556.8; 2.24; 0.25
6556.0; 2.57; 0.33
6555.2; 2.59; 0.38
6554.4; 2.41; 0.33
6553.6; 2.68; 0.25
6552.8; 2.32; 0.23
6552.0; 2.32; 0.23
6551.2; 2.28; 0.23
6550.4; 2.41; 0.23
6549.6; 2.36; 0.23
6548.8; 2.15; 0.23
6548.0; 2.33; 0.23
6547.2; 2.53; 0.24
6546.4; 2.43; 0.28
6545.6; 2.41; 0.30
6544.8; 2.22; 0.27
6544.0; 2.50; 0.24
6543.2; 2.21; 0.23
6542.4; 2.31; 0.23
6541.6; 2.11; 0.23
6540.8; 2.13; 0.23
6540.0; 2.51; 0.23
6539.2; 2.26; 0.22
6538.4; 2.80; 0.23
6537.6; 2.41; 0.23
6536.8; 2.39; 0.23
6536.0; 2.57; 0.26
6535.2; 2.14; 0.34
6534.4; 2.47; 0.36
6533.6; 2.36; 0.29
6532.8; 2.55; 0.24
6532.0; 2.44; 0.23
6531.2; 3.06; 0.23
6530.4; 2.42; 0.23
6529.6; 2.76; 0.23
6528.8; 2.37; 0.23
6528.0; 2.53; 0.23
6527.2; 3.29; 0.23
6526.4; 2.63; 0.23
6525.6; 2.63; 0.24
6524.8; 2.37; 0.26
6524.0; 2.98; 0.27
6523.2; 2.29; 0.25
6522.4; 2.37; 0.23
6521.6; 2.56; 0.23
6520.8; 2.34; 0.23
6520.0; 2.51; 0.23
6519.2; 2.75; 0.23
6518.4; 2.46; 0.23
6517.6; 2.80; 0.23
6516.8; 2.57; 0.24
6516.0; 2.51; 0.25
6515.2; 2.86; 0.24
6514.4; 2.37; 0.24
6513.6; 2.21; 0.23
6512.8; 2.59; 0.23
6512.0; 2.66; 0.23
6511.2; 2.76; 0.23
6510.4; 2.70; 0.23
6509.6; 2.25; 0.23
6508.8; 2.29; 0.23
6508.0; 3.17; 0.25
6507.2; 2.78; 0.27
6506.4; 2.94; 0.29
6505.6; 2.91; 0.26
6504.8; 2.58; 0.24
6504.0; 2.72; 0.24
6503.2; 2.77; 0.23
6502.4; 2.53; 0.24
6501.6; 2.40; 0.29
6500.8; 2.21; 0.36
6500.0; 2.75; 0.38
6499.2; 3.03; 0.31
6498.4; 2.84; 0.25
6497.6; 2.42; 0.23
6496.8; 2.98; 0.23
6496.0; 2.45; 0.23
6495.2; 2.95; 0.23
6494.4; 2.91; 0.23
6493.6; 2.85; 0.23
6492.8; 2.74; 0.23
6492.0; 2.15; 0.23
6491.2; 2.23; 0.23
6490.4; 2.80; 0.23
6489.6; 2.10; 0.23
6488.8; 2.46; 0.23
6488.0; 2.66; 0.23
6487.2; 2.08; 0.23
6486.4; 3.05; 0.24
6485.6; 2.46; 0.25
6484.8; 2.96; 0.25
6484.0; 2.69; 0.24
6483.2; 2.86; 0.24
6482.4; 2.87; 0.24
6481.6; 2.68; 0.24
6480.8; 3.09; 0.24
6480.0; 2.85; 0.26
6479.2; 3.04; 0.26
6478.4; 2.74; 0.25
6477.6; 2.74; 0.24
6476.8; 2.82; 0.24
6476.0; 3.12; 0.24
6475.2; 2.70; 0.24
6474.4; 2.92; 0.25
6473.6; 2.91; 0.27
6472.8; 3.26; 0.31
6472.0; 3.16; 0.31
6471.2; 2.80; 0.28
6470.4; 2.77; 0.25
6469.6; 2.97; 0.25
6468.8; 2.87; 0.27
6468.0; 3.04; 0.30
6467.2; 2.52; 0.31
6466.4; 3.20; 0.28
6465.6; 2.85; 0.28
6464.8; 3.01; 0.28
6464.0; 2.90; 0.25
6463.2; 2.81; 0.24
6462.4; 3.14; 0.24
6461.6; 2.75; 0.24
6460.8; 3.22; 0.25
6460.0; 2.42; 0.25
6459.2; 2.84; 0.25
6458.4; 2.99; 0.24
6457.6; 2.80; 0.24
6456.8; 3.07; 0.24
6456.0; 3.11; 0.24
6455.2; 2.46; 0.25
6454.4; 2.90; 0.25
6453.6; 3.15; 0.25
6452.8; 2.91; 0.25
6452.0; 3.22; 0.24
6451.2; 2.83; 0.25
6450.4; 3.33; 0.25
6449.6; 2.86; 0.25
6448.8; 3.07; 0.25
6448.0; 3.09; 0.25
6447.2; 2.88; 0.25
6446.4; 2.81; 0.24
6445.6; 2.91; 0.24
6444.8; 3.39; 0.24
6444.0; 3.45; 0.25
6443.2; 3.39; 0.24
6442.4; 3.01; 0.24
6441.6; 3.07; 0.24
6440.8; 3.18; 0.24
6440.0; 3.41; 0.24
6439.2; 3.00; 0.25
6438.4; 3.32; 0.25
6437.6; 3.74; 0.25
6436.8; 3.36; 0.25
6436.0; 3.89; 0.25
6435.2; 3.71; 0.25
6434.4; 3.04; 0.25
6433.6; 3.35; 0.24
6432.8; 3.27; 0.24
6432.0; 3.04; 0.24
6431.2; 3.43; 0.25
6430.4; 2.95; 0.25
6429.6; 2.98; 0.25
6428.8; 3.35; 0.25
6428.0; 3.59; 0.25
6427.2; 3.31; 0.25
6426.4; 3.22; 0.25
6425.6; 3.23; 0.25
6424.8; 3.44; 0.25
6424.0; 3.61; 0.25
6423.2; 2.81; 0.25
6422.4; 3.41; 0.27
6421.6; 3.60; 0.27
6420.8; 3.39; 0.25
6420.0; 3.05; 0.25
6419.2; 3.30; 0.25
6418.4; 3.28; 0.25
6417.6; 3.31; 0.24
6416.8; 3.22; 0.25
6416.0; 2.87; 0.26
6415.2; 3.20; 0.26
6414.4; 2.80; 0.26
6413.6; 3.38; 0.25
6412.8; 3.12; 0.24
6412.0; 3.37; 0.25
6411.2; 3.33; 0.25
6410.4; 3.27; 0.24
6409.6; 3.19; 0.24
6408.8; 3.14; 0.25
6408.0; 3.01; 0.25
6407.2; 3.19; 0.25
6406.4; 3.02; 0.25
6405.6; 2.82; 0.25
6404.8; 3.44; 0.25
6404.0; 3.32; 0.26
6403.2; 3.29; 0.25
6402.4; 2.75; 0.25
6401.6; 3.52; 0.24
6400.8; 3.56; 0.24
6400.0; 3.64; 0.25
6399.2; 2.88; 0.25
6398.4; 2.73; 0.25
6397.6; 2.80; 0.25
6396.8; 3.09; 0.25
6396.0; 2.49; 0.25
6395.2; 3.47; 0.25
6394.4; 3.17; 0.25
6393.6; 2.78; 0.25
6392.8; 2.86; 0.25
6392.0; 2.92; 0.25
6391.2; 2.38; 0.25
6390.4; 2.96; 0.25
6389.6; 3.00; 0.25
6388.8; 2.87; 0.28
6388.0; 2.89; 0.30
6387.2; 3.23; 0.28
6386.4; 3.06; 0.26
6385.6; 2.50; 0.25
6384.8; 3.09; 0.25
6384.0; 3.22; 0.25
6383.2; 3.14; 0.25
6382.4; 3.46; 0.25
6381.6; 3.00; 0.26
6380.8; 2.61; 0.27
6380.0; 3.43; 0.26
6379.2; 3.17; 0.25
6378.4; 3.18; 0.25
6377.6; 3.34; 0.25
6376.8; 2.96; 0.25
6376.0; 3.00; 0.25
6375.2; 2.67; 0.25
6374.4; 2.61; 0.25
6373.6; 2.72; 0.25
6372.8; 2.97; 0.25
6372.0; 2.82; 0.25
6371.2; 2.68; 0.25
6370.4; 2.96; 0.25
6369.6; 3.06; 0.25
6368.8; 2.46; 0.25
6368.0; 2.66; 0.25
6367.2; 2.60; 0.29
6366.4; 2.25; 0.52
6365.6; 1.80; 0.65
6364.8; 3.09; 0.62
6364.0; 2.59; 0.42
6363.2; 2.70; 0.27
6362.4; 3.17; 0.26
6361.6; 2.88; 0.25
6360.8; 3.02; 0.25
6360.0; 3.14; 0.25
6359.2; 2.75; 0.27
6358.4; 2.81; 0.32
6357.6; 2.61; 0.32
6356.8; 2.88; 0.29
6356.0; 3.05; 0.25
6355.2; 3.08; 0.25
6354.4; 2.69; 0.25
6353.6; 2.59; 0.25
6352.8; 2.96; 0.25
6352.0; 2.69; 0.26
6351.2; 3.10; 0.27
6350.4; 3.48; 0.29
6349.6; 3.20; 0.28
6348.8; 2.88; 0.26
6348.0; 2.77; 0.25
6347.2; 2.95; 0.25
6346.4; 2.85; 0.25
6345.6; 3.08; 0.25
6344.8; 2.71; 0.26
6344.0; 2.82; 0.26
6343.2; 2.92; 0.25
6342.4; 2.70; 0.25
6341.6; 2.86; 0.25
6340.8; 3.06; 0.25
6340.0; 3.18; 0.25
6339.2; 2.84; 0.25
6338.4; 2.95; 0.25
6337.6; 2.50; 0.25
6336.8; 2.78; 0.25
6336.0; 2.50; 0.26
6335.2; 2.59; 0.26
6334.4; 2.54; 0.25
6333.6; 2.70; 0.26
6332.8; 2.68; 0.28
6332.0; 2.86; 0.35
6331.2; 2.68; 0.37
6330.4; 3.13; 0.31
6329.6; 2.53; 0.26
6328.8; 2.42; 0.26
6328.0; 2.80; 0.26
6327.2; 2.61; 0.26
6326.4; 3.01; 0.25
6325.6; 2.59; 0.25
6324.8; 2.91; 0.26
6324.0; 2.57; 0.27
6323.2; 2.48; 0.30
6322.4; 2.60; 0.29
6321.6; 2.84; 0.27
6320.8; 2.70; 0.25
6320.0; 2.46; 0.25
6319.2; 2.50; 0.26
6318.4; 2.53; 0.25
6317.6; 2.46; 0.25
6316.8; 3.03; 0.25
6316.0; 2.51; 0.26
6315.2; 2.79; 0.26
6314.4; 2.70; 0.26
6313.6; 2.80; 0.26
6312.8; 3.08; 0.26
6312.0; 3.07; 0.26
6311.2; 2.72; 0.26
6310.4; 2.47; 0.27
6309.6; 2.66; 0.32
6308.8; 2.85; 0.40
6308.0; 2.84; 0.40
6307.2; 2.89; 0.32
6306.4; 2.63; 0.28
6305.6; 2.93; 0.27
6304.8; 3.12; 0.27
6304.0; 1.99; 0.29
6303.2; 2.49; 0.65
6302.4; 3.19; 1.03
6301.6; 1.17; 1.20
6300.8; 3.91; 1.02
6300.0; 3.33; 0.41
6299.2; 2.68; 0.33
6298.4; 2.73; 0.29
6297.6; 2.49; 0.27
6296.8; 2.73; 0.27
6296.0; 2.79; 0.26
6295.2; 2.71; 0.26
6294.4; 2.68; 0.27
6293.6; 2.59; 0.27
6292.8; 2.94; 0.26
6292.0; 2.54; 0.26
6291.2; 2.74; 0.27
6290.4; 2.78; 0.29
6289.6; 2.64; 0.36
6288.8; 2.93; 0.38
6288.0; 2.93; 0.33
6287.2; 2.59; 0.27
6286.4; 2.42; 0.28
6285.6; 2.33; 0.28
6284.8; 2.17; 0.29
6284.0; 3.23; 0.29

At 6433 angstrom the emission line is C III]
